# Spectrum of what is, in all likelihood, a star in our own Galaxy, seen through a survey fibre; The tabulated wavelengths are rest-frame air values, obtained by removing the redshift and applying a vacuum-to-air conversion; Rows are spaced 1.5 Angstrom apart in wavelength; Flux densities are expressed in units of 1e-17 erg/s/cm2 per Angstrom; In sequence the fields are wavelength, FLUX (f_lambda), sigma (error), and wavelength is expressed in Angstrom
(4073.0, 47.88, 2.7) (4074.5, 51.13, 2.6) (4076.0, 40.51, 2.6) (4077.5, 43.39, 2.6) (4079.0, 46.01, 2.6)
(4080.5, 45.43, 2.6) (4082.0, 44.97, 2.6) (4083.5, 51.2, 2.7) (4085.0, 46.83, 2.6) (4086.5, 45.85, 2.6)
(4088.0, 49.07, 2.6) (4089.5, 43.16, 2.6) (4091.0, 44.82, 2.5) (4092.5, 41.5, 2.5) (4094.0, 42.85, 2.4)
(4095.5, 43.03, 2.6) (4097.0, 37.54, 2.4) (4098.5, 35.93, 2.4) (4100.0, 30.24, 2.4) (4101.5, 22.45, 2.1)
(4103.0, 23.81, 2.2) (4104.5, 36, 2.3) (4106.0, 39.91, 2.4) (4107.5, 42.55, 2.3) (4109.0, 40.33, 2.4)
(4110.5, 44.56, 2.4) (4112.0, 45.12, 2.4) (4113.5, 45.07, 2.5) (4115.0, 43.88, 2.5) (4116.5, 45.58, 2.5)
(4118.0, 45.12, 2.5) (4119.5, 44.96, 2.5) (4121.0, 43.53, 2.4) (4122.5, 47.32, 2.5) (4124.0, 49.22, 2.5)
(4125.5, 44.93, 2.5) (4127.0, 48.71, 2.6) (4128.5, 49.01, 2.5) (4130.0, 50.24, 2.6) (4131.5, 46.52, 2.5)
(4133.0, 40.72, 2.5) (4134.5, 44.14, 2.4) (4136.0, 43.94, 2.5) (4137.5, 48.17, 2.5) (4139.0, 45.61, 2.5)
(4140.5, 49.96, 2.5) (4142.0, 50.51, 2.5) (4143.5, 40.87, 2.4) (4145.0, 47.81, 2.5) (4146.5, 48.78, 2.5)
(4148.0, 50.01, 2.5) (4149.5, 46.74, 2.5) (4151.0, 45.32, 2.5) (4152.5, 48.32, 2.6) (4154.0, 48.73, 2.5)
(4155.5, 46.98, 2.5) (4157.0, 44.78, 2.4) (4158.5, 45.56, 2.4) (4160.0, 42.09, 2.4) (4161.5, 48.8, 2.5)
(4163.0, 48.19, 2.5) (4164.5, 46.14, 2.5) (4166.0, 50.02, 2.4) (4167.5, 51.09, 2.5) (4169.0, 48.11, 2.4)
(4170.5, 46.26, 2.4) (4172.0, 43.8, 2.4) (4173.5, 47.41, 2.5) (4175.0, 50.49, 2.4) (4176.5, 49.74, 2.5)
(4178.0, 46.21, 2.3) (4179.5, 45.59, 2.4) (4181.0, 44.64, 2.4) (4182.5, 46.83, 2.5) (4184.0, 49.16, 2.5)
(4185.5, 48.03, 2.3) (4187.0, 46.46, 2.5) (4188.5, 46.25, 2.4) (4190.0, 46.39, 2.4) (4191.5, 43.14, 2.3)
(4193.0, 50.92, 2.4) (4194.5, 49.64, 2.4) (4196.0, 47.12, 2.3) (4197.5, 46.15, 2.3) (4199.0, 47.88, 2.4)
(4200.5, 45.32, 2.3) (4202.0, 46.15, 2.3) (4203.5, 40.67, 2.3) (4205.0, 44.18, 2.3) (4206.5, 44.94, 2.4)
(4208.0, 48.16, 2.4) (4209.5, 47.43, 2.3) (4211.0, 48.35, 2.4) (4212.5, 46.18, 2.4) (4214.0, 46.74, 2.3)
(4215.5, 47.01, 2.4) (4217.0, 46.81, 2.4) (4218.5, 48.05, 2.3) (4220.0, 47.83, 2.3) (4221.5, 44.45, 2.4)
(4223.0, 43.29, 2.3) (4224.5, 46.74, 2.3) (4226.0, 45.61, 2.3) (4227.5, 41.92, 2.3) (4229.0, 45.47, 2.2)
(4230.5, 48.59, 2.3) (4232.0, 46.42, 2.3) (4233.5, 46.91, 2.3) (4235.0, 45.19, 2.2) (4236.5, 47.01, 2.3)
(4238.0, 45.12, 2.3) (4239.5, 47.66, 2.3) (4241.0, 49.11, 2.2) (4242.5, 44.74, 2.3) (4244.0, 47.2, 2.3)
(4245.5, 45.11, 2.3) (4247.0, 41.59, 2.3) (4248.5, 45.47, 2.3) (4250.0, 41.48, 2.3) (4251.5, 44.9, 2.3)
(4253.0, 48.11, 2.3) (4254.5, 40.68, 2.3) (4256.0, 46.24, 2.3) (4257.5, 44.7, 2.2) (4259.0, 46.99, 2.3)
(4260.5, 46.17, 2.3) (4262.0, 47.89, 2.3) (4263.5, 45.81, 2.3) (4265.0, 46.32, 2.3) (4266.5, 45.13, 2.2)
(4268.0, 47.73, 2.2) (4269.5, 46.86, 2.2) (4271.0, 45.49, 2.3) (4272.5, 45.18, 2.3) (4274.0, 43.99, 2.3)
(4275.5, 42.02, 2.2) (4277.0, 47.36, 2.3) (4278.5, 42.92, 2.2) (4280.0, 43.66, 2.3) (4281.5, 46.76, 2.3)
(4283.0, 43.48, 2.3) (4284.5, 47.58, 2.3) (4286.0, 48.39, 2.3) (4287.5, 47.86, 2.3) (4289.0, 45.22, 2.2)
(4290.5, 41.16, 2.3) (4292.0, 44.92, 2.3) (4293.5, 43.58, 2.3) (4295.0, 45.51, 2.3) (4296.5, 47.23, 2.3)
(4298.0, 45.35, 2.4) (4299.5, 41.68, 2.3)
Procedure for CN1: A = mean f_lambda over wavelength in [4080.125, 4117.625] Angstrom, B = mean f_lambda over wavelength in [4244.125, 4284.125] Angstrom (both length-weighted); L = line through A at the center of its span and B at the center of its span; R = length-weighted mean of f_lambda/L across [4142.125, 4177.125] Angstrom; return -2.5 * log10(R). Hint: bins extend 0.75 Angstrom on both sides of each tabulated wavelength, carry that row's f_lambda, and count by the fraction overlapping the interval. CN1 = -0.111 mag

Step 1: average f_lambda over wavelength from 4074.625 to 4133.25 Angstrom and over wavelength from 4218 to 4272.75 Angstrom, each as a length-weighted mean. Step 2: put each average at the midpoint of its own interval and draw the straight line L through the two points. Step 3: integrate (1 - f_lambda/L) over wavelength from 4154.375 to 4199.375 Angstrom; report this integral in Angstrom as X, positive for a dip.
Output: -2.8 Angstrom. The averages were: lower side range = 43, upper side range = 45.8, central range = 47.1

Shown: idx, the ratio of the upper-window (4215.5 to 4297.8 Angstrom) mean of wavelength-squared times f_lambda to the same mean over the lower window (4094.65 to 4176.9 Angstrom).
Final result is 1.08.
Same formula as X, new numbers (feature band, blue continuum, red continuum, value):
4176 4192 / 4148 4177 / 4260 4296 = 0.1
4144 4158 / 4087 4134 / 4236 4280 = -1.4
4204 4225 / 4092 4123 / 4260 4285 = -1.3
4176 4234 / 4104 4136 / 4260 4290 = -1.5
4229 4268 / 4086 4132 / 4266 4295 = -1.0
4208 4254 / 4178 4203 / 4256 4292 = 0.2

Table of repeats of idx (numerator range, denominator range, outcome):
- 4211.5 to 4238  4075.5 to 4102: 1.17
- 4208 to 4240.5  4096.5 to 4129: 1.19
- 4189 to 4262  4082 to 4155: 1.10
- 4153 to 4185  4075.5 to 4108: 1.20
